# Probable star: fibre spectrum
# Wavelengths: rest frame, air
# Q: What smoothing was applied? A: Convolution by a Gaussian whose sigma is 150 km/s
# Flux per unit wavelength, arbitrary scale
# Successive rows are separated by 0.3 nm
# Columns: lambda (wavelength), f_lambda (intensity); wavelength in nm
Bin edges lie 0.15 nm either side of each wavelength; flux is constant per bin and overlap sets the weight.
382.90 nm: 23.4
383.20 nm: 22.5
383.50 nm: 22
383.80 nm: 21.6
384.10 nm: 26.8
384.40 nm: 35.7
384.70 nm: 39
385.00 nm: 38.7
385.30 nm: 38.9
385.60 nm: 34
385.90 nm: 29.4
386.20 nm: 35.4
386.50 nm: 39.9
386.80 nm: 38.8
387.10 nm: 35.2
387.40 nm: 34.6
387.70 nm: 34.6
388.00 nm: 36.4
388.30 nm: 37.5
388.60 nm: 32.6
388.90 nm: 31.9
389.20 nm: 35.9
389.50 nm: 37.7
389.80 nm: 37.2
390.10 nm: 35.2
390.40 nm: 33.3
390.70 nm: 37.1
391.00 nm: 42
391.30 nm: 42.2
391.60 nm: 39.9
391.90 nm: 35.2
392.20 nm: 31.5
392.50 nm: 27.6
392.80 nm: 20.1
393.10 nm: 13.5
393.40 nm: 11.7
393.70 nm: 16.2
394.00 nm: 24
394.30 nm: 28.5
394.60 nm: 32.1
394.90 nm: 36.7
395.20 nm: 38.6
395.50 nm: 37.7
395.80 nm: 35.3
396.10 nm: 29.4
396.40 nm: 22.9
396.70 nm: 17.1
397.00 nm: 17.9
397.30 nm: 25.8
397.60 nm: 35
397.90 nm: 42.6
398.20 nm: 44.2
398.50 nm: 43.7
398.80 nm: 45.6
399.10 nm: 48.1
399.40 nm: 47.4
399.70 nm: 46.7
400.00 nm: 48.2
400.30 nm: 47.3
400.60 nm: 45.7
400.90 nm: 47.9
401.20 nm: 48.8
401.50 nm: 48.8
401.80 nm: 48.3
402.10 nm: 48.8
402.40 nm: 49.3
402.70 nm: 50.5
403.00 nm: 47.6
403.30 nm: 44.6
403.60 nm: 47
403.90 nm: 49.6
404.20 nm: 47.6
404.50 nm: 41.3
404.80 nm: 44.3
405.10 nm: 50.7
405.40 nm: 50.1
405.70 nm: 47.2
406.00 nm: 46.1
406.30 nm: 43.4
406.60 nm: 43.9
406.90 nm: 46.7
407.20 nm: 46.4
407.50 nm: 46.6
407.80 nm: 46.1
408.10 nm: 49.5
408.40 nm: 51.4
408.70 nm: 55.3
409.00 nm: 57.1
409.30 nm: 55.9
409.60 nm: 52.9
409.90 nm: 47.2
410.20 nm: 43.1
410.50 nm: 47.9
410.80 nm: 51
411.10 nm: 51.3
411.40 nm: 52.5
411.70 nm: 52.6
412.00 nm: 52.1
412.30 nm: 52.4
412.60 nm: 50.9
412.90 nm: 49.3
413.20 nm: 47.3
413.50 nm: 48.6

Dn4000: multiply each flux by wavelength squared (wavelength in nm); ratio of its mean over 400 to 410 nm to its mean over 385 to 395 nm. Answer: 1.6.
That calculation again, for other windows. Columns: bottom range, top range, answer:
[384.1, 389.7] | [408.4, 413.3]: 1.62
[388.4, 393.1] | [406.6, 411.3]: 1.60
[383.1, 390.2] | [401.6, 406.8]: 1.52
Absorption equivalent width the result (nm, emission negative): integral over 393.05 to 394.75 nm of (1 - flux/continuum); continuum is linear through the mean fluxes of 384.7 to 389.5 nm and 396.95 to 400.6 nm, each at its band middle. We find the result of 0.77 nm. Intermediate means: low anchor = 35.8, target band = 21.4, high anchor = 41.9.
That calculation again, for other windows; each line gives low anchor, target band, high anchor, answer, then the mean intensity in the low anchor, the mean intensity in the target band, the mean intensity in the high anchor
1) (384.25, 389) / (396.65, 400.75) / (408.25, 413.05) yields 0.34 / 35.8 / 40.2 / 51.4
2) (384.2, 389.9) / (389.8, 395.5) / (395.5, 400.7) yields 0.95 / 35.9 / 30.7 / 37.7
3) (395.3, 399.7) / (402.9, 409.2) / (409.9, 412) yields -0.46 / 35.6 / 47.8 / 49.7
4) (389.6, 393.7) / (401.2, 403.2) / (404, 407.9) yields -0.31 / 30.8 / 48.8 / 46.2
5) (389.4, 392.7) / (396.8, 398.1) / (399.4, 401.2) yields 0.40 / 36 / 30.4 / 47.3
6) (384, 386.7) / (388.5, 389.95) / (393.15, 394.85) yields -0.26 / 35.5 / 35.1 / 22.8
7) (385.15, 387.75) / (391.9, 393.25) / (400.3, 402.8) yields 0.54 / 35.7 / 24.5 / 48.4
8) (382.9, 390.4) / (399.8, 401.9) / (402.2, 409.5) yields -0.16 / 33.6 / 47.8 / 48.3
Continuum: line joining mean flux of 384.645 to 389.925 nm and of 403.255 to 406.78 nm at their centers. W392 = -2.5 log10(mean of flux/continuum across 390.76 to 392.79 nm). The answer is 0.09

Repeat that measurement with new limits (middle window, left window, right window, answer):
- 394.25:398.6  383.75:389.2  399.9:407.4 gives 0.279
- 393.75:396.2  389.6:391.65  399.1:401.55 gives 0.299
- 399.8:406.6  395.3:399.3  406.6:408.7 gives -0.129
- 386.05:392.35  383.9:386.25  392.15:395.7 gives -0.187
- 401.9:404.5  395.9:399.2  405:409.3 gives -0.125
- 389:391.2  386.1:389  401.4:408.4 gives 0.016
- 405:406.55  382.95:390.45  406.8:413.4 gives 0.000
